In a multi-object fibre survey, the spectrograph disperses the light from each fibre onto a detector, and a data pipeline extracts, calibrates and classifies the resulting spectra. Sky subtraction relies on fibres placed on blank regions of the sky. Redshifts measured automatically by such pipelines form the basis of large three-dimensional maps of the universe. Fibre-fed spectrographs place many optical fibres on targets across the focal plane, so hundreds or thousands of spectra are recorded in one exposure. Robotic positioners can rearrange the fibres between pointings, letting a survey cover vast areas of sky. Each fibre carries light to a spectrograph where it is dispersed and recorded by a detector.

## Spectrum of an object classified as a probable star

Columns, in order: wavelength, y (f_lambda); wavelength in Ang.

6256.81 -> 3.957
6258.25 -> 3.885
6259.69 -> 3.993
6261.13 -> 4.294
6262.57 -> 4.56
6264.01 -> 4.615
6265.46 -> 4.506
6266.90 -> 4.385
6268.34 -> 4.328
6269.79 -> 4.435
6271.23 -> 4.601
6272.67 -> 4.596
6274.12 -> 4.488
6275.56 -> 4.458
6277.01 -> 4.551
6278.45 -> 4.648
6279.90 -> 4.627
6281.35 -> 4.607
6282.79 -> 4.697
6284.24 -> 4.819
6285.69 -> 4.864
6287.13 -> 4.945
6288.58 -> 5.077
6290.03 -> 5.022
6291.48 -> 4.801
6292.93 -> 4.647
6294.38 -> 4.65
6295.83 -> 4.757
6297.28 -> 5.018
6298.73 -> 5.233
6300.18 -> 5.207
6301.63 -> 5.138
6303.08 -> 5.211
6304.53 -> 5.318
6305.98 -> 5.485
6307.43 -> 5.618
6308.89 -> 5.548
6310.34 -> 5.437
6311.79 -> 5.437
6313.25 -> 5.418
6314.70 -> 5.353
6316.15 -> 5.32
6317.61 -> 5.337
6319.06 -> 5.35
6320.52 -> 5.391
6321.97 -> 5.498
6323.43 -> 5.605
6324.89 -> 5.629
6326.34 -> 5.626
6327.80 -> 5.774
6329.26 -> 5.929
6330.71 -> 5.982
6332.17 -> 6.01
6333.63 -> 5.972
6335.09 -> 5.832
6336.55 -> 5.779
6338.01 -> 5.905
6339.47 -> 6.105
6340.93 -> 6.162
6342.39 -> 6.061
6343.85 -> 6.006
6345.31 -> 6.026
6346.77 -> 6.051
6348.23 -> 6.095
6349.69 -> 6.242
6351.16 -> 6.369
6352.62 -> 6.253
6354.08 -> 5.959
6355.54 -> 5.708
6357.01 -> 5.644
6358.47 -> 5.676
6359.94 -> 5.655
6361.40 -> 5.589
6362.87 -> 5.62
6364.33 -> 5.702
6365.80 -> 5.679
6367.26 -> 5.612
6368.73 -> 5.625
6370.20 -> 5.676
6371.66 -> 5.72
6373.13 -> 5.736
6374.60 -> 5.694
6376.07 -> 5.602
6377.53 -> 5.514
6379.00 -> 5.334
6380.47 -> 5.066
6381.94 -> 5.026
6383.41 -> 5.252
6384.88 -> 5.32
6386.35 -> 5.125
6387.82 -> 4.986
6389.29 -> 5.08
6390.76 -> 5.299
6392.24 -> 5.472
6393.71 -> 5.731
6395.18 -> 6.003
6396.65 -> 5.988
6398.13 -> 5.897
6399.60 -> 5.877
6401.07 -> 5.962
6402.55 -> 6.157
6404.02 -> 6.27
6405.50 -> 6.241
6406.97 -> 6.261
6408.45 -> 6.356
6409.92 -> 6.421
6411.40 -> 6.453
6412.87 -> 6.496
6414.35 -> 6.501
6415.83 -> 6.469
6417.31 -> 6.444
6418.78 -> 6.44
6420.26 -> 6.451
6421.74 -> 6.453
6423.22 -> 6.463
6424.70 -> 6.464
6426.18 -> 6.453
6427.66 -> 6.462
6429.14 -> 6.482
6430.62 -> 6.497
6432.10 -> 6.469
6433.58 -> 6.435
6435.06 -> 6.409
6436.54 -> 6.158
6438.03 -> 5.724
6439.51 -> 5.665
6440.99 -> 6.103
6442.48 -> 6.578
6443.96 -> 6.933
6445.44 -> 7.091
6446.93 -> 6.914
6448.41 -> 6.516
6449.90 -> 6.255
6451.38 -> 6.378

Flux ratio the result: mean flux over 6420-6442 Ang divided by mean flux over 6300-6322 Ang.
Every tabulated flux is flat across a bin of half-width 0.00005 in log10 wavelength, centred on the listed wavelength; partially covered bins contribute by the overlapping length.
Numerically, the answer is 1.17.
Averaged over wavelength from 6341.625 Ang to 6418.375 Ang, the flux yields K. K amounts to 5.83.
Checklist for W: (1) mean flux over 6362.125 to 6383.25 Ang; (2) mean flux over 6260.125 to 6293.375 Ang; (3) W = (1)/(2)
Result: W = 1.2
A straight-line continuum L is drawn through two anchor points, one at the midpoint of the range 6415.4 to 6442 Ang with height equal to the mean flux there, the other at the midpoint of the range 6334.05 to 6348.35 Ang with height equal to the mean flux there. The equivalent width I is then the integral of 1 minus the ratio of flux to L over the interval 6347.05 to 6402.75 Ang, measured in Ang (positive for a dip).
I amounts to 4.3 Ang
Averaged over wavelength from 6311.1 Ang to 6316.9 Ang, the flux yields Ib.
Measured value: 5.38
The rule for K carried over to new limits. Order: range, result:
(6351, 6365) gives 5.8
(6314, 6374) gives 5.79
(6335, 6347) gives 6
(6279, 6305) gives 4.92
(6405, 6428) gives 6.43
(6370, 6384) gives 5.46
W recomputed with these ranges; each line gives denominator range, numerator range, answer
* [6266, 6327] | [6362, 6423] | 1.16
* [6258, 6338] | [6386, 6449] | 1.22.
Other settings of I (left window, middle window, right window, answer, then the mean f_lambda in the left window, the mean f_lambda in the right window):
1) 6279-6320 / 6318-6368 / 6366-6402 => -4.8 Ang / 5.1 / 5.53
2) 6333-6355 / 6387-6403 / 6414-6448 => 1.6 Ang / 6.05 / 6.44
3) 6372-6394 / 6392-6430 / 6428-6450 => -2.5 Ang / 5.35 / 6.42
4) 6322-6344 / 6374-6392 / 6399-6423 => 2.6 Ang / 5.87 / 6.33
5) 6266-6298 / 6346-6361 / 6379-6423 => -1.5 Ang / 4.68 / 5.91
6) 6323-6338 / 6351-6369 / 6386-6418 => 0.4 Ang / 5.82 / 5.99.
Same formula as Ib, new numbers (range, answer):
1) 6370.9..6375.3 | 5.72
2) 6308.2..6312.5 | 5.48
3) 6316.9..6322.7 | 5.4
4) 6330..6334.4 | 5.98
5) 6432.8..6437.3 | 6.33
